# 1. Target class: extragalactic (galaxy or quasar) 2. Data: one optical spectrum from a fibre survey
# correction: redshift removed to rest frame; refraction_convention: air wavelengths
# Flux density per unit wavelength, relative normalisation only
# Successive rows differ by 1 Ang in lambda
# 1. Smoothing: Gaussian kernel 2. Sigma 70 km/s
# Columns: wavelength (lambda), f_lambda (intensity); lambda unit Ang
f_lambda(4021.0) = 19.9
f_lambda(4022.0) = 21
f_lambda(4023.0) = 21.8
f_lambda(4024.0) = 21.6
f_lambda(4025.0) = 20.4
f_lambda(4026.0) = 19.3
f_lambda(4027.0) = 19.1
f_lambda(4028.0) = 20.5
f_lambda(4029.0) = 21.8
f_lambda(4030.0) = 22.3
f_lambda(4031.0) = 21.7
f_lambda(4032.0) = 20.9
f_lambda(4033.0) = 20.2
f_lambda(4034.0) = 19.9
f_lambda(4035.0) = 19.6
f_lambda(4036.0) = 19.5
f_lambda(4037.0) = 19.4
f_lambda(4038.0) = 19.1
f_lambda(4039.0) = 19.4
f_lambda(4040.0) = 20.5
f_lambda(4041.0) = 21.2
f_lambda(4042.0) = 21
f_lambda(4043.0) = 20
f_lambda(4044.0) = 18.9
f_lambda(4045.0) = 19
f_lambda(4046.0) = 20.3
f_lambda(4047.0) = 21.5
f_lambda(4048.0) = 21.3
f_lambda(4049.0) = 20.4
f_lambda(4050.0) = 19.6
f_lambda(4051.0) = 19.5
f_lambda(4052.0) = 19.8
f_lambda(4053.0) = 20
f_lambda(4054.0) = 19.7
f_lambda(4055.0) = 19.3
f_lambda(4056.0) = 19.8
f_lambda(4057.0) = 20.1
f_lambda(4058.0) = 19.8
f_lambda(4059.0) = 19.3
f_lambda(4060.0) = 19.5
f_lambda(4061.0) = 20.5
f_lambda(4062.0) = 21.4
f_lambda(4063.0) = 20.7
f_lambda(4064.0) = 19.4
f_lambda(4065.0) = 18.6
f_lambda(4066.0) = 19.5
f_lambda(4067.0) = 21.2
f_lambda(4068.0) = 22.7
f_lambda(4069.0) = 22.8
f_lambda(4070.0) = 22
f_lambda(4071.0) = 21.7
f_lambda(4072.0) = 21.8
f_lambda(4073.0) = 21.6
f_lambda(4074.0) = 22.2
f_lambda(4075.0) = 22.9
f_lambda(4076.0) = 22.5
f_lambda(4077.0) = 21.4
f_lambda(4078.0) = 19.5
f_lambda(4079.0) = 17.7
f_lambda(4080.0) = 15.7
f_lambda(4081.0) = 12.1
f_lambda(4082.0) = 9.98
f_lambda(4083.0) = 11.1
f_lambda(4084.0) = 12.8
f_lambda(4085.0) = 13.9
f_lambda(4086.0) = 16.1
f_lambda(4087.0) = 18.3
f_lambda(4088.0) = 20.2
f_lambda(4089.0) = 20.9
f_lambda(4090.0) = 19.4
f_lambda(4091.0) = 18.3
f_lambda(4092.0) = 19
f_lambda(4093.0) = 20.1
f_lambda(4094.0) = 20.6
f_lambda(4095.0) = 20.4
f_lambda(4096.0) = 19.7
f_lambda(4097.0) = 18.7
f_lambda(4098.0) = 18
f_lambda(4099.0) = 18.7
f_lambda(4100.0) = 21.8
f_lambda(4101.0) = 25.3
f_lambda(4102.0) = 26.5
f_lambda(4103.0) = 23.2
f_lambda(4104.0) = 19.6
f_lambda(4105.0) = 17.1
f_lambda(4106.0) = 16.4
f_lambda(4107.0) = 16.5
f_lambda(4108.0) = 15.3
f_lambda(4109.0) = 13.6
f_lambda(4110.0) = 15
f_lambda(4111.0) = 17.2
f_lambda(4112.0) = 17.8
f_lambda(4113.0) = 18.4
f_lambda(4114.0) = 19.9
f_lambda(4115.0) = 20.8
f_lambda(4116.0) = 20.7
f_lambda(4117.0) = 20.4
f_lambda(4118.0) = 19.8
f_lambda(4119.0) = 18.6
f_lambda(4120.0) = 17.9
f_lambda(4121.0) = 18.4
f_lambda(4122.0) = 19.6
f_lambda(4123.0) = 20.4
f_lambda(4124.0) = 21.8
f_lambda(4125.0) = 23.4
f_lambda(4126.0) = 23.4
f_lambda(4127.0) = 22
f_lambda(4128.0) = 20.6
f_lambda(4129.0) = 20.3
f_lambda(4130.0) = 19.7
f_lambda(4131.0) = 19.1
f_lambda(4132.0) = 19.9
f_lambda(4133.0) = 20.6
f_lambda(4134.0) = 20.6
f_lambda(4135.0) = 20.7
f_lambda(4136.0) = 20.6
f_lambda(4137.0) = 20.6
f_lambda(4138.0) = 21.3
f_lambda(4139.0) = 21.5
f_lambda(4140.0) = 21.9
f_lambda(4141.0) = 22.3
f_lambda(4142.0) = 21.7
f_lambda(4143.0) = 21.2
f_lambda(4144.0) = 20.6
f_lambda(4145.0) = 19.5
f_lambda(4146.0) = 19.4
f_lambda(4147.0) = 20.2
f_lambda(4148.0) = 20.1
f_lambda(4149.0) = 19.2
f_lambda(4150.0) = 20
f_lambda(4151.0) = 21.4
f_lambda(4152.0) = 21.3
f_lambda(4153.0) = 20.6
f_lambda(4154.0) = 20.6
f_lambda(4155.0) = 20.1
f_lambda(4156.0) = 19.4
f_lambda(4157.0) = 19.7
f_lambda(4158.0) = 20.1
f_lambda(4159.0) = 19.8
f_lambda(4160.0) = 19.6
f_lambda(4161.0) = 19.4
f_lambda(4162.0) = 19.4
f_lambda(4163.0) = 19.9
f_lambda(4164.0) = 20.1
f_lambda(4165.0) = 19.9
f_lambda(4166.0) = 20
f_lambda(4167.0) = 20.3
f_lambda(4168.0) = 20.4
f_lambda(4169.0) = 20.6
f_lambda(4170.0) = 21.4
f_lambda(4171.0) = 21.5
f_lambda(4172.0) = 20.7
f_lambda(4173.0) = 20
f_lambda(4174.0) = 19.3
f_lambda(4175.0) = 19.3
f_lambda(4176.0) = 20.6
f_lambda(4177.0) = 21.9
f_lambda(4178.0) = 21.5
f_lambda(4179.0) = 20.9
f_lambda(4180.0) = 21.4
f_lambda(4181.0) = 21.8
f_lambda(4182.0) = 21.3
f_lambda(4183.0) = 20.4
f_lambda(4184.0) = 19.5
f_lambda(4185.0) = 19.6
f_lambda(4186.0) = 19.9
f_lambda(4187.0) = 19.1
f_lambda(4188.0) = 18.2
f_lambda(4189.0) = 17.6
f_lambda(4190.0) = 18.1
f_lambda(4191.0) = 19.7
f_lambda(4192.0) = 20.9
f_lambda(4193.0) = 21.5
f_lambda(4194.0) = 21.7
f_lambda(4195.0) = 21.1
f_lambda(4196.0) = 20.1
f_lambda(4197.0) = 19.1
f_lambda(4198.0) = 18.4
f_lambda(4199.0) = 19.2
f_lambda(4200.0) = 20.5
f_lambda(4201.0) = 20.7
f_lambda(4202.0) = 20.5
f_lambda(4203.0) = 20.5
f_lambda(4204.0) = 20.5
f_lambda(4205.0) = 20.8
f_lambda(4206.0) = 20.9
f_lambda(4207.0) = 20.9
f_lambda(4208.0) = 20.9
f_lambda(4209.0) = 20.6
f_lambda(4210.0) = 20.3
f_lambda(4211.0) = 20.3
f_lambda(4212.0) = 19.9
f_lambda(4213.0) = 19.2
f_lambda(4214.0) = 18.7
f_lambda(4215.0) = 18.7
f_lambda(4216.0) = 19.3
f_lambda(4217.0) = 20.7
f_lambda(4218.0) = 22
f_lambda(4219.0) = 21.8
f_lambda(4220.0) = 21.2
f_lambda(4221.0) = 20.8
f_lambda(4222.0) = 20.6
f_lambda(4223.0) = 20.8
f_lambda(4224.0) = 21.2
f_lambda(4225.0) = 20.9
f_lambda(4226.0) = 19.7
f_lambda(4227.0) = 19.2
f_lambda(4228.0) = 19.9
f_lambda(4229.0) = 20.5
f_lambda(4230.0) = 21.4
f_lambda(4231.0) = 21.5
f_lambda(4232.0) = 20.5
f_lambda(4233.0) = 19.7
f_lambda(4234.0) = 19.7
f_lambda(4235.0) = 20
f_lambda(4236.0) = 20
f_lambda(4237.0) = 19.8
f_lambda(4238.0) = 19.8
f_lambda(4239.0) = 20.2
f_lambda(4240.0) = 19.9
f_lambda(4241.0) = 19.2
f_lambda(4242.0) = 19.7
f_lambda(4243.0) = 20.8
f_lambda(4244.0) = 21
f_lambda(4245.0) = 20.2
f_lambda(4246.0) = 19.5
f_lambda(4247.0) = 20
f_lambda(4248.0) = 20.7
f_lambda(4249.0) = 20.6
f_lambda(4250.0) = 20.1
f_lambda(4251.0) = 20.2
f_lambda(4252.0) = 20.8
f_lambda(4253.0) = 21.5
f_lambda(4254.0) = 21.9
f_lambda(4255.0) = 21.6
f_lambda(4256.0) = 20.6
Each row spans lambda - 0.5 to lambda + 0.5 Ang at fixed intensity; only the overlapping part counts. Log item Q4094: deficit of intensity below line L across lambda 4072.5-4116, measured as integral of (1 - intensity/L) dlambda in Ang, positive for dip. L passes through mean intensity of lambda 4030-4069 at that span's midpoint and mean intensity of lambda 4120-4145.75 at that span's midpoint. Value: 4.17 Ang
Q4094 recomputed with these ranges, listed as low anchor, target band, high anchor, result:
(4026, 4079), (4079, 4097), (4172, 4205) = 3.0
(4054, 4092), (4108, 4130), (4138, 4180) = 0.4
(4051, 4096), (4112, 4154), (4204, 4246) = -1.7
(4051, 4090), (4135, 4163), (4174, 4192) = -0.9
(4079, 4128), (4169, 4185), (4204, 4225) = -0.7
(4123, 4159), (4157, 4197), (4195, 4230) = 0.6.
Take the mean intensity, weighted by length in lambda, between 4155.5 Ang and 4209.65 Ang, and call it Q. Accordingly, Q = 20.2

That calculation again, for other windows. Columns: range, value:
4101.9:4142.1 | 19.8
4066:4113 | 18.9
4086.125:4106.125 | 20.1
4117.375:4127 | 20.5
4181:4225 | 20.2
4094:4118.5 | 19.2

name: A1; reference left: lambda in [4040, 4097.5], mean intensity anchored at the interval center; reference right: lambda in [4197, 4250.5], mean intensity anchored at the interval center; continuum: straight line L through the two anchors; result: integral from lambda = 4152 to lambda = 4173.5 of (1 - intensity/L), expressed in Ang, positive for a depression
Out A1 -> -0.3 Ang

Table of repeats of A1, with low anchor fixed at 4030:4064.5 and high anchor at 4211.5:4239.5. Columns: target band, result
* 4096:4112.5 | 1.09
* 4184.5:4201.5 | 0.43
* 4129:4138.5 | -0.07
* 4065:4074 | -0.63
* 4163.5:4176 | -0.05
